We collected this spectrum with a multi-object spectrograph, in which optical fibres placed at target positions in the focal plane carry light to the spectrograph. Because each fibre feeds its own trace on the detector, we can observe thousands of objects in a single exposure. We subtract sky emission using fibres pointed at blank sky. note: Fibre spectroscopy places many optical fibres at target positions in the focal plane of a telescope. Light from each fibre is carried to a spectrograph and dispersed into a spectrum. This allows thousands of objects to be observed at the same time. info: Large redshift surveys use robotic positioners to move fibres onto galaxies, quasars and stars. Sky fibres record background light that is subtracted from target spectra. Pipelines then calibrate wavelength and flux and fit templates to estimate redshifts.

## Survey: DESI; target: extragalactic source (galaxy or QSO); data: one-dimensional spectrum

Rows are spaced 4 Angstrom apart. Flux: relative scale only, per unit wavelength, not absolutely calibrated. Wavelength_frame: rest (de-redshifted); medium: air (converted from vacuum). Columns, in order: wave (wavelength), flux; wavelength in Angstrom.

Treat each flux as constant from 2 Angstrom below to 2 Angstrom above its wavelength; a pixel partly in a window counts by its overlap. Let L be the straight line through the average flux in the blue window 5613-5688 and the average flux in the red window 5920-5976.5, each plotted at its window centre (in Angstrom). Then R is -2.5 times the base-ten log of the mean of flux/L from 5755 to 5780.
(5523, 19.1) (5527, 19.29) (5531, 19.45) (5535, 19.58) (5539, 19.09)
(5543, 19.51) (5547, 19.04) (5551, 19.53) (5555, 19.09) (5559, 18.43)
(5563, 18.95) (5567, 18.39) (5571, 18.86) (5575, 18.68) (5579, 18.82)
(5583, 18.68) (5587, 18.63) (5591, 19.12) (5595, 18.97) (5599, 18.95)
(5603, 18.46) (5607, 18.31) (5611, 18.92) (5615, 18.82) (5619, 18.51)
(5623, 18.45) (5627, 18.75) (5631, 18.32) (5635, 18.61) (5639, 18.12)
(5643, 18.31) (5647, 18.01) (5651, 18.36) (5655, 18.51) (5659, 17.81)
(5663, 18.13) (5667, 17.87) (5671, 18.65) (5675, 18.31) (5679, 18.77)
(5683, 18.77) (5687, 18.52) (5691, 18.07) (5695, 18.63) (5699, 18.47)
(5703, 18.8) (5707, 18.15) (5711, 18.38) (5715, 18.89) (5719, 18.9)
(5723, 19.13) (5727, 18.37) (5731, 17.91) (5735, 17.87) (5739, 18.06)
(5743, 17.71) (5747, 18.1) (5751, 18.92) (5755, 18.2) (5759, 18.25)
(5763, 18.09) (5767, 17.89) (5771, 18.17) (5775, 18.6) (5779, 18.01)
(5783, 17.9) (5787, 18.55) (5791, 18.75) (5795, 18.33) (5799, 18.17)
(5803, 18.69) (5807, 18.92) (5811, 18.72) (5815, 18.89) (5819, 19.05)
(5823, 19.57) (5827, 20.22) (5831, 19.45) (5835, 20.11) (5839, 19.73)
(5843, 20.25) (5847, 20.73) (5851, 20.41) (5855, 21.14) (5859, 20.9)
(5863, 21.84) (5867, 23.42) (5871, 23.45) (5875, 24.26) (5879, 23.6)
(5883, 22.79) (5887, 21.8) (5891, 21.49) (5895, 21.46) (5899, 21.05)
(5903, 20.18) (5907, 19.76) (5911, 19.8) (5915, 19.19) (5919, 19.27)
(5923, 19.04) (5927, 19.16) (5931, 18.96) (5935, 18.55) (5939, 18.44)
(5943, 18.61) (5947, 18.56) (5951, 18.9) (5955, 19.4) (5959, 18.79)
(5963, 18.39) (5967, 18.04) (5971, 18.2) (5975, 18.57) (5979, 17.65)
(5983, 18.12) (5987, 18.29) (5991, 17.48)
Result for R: 0.02 mag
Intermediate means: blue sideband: 18.4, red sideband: 18.7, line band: 18.2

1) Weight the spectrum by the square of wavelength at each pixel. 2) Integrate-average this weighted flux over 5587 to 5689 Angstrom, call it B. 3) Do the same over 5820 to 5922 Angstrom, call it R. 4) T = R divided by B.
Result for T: 1.2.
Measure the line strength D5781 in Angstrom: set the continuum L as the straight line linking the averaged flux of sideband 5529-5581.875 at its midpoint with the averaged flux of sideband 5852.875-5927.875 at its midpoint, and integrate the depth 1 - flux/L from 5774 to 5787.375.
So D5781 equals 1.5 Angstrom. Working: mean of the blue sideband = 19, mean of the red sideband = 21.3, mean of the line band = 18.2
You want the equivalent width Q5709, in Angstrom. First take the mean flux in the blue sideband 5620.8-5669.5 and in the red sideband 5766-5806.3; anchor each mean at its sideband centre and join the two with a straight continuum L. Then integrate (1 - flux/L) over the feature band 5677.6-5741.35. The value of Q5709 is -0.59 Angstrom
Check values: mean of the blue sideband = 18.3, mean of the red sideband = 18.3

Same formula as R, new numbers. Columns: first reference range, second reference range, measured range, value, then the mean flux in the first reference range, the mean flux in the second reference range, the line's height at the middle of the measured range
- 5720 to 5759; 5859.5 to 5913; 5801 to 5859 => 0.04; 18.3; 21.9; 20.5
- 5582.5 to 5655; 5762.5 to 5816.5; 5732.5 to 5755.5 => 0.02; 18.6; 18.4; 18.5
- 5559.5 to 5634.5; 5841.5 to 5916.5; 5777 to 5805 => 0.13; 18.7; 21.5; 20.6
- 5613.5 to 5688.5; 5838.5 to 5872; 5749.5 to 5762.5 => 0.09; 18.4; 21.3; 19.9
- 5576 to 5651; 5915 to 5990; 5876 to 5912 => -0.15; 18.6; 18.6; 18.6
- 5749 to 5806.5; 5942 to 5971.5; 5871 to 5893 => -0.23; 18.3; 18.6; 18.5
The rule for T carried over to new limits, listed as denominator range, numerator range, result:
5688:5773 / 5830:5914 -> 1.22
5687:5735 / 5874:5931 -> 1.20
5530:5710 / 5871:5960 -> 1.20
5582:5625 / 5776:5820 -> 1.06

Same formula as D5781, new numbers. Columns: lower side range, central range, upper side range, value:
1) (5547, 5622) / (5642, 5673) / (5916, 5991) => 0.90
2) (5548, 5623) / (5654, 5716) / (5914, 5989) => 1.08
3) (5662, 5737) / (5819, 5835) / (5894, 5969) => -0.71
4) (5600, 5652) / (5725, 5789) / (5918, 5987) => 1.25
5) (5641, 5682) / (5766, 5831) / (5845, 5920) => 4.97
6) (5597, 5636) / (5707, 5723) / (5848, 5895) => 1.04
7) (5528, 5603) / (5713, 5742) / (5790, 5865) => 1.49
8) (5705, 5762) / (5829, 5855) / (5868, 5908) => 0.96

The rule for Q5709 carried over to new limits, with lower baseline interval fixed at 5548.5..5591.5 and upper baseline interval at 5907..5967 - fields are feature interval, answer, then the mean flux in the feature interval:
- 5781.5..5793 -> 0.3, 18.4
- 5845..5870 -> -3.4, 21.5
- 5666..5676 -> 0.3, 18.3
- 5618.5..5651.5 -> 0.8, 18.4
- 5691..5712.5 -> 0.5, 18.4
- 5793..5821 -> 0.3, 18.7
